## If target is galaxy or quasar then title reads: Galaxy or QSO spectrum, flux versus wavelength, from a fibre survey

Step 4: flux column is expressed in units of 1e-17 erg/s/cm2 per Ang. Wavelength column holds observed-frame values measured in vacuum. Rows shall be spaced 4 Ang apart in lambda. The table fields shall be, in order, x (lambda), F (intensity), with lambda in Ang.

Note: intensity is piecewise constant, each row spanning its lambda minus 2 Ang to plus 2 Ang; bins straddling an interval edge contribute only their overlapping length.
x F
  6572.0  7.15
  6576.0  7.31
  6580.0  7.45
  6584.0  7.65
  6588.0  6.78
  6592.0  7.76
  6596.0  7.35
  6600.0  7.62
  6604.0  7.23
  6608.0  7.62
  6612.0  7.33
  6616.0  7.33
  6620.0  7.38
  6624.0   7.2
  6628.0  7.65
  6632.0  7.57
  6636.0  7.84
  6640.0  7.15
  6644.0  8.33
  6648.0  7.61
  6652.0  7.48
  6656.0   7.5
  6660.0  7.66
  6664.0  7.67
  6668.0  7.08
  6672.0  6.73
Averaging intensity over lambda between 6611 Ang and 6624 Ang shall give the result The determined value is 7.33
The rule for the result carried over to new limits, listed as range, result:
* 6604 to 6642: 7.44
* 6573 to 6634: 7.41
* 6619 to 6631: 7.43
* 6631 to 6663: 7.65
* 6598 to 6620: 7.42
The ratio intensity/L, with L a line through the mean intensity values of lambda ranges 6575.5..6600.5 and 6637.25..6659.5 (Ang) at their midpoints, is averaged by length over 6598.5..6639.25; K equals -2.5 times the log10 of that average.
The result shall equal 0.01 mag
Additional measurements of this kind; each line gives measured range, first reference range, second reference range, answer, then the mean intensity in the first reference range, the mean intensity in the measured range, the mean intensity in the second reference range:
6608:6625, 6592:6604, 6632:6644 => 0.03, 7.49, 7.35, 7.65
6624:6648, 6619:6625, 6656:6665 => -0.04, 7.29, 7.66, 7.63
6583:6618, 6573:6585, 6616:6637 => 0.01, 7.43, 7.4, 7.49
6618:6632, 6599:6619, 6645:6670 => 0.00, 7.41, 7.43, 7.53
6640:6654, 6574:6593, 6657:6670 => -0.04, 7.37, 7.71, 7.47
